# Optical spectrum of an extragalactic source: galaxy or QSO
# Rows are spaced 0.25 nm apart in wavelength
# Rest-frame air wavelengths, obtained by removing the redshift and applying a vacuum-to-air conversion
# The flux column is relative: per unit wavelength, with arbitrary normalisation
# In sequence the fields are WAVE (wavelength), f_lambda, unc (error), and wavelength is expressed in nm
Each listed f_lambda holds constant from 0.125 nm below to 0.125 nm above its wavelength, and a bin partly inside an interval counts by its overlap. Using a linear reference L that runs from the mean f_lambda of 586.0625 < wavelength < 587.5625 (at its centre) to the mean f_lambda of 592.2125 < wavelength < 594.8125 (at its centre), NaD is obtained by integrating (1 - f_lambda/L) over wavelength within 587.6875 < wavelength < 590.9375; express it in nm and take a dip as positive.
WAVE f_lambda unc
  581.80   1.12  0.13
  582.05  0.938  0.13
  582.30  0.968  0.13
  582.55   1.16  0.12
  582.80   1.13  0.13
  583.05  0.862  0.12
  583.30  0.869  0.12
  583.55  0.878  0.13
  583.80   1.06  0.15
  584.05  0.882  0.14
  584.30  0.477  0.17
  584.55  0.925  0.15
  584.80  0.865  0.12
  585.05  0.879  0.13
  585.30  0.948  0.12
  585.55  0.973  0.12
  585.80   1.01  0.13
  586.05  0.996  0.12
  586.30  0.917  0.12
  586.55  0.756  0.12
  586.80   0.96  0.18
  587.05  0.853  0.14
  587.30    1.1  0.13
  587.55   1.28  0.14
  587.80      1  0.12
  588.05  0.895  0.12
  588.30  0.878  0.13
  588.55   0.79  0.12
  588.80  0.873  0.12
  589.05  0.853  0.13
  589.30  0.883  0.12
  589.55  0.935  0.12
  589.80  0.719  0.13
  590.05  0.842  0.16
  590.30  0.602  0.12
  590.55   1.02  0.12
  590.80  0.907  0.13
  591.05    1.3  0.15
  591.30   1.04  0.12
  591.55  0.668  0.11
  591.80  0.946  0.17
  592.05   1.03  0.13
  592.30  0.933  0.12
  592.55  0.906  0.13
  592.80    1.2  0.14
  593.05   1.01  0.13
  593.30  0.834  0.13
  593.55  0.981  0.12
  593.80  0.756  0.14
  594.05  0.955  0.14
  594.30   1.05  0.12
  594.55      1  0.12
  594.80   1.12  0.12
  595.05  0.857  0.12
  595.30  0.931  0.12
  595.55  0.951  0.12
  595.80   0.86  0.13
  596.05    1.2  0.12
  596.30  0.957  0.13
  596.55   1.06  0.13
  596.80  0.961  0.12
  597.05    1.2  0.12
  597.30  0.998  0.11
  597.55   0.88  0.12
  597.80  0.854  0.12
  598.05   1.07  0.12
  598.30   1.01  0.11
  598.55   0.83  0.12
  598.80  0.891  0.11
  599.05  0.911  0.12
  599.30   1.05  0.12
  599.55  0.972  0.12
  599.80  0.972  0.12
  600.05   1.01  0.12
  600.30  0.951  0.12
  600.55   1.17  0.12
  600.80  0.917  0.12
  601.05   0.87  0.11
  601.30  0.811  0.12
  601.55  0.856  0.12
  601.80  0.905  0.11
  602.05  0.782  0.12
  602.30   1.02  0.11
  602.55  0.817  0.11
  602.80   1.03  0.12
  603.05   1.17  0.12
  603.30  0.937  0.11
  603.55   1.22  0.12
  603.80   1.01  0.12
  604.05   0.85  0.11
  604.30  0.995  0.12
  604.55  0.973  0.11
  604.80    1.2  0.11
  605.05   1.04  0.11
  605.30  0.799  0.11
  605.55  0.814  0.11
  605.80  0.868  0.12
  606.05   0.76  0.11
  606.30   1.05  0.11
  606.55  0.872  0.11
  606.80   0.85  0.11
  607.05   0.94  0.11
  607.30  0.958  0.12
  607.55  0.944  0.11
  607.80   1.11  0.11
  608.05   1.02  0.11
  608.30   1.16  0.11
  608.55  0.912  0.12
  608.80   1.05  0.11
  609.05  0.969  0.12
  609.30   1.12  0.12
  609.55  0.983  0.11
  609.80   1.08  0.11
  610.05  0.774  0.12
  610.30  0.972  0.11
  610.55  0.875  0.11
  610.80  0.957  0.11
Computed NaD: 0.34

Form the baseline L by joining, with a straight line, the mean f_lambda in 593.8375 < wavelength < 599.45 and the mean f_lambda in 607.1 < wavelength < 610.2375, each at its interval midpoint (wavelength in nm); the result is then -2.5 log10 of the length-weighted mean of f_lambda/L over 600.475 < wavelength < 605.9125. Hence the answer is 0.04 mag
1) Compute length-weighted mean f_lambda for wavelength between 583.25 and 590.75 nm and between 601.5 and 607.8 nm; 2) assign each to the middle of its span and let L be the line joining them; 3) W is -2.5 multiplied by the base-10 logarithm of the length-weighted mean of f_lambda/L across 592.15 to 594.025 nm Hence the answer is -0.04 mag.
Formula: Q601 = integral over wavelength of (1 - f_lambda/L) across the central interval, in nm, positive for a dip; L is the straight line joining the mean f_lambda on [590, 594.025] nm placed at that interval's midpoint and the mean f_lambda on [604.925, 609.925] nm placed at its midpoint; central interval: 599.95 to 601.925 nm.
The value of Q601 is 0.04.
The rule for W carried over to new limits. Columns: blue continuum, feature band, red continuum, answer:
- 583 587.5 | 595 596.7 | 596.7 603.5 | -0.04 mag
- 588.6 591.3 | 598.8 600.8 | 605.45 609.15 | -0.07 mag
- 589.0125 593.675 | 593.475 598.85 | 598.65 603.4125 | -0.04 mag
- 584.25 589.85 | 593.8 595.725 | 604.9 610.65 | -0.04 mag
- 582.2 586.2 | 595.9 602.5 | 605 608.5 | -0.03 mag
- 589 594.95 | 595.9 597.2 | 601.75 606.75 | -0.14 mag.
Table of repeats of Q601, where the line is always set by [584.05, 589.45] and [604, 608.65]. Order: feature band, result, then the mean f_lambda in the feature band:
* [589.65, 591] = 0.104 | 0.847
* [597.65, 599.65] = -0.021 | 0.947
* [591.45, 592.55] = 0.025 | 0.901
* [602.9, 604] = -0.137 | 1.07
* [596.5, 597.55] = -0.113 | 1.03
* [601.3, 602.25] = 0.089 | 0.856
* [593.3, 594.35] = 0.012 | 0.915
